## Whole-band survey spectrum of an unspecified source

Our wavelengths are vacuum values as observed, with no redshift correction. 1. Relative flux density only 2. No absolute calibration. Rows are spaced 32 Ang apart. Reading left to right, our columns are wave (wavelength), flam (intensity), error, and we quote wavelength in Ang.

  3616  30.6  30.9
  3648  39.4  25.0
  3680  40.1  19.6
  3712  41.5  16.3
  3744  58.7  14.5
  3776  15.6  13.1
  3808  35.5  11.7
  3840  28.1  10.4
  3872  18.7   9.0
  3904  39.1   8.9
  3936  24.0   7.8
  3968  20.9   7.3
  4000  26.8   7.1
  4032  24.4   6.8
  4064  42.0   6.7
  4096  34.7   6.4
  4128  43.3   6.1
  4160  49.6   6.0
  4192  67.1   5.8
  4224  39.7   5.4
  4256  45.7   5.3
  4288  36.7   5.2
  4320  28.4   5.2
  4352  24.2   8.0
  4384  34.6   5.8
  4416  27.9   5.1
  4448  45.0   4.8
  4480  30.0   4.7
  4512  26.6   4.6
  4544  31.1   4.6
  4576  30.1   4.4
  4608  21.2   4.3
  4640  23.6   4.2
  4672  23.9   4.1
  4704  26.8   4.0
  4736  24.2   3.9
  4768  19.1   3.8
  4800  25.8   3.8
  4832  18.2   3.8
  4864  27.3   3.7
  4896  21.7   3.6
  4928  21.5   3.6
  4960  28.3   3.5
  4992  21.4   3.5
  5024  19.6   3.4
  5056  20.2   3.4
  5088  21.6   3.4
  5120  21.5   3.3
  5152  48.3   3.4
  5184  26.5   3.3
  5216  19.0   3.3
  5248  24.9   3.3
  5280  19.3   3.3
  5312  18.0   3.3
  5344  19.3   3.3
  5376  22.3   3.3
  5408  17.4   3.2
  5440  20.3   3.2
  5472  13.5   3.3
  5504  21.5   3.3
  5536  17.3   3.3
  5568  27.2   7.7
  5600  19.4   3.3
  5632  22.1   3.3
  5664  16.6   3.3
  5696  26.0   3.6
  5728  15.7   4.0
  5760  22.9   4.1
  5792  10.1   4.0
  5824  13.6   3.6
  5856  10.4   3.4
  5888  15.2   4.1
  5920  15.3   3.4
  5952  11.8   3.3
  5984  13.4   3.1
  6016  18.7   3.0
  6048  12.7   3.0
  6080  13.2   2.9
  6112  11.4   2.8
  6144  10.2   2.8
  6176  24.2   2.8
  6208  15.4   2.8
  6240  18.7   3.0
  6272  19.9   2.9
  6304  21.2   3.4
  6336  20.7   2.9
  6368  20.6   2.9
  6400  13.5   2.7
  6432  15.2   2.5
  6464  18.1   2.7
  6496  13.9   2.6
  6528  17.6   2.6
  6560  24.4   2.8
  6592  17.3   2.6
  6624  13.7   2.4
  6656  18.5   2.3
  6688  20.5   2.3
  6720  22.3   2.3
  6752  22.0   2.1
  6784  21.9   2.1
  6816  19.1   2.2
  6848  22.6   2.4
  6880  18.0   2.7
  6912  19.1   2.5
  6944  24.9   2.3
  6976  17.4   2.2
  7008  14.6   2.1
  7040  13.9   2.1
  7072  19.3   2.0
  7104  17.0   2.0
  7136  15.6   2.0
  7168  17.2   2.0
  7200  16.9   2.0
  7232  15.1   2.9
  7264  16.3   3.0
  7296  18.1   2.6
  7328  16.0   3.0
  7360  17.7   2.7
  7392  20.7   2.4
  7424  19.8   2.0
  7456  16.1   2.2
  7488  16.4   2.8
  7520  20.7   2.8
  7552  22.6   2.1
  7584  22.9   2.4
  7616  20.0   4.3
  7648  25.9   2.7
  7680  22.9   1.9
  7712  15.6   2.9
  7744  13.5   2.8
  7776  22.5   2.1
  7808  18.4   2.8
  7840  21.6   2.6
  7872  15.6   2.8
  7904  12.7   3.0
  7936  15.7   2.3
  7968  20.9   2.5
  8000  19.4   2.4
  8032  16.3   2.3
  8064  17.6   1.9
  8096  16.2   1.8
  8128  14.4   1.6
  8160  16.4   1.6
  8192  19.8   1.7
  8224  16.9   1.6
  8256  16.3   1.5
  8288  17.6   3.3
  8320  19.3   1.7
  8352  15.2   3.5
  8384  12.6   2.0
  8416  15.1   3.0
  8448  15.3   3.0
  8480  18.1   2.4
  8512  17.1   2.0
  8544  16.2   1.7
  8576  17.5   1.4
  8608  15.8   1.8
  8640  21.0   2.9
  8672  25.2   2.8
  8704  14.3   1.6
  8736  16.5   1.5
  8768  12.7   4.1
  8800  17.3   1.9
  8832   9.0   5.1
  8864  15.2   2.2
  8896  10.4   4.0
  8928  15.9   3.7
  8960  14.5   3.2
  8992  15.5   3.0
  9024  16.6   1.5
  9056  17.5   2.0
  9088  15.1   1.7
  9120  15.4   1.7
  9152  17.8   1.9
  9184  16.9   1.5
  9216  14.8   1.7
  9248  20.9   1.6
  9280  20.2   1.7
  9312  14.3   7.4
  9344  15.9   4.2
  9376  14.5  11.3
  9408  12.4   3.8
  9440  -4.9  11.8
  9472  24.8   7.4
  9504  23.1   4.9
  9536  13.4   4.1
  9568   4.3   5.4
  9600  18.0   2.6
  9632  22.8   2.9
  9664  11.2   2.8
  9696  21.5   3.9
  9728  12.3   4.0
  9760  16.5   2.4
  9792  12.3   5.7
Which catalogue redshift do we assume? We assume 1.72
